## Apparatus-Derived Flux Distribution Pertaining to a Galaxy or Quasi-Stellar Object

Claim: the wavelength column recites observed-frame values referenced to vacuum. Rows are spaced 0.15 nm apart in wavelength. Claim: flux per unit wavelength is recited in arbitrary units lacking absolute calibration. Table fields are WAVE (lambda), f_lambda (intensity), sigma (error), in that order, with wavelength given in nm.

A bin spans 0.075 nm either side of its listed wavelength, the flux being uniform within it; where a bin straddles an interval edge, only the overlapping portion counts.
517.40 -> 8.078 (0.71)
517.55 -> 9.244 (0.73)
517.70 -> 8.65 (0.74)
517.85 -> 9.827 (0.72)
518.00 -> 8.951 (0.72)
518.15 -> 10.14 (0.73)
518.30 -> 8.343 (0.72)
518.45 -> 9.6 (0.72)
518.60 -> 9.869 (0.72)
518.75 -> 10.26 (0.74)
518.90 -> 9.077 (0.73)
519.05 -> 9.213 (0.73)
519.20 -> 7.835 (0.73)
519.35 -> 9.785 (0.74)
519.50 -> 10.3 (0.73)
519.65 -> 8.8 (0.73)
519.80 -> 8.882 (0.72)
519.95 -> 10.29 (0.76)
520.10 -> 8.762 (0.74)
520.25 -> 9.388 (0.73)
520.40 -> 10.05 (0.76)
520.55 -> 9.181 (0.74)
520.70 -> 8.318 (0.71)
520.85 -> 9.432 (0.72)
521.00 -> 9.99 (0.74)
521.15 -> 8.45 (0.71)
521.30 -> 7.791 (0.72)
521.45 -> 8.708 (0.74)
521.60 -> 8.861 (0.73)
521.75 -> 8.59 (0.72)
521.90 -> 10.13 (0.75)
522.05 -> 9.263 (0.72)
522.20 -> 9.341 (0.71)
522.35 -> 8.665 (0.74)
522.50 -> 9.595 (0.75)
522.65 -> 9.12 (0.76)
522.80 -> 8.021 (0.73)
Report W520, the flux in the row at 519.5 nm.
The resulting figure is 10.3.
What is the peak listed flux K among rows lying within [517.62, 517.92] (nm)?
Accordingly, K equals 9.827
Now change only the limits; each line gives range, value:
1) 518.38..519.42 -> 10.26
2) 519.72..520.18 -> 10.29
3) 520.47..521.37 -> 9.99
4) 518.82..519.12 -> 9.213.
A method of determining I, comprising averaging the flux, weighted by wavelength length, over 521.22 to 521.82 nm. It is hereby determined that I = 8.49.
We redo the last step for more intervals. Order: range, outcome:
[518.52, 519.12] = 9.61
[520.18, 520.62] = 9.55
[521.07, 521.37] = 8.16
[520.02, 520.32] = 9.09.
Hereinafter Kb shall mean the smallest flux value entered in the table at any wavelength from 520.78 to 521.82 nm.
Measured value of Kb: 7.791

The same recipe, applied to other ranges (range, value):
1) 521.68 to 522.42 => 8.59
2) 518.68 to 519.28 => 7.835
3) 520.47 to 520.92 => 8.318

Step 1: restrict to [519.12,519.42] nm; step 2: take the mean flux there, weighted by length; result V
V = 8.8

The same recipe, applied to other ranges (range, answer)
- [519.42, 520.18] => 9.41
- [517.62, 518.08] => 9.15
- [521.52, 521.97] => 9.18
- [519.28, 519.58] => 10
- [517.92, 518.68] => 9.39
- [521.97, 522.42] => 9.11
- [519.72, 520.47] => 9.47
